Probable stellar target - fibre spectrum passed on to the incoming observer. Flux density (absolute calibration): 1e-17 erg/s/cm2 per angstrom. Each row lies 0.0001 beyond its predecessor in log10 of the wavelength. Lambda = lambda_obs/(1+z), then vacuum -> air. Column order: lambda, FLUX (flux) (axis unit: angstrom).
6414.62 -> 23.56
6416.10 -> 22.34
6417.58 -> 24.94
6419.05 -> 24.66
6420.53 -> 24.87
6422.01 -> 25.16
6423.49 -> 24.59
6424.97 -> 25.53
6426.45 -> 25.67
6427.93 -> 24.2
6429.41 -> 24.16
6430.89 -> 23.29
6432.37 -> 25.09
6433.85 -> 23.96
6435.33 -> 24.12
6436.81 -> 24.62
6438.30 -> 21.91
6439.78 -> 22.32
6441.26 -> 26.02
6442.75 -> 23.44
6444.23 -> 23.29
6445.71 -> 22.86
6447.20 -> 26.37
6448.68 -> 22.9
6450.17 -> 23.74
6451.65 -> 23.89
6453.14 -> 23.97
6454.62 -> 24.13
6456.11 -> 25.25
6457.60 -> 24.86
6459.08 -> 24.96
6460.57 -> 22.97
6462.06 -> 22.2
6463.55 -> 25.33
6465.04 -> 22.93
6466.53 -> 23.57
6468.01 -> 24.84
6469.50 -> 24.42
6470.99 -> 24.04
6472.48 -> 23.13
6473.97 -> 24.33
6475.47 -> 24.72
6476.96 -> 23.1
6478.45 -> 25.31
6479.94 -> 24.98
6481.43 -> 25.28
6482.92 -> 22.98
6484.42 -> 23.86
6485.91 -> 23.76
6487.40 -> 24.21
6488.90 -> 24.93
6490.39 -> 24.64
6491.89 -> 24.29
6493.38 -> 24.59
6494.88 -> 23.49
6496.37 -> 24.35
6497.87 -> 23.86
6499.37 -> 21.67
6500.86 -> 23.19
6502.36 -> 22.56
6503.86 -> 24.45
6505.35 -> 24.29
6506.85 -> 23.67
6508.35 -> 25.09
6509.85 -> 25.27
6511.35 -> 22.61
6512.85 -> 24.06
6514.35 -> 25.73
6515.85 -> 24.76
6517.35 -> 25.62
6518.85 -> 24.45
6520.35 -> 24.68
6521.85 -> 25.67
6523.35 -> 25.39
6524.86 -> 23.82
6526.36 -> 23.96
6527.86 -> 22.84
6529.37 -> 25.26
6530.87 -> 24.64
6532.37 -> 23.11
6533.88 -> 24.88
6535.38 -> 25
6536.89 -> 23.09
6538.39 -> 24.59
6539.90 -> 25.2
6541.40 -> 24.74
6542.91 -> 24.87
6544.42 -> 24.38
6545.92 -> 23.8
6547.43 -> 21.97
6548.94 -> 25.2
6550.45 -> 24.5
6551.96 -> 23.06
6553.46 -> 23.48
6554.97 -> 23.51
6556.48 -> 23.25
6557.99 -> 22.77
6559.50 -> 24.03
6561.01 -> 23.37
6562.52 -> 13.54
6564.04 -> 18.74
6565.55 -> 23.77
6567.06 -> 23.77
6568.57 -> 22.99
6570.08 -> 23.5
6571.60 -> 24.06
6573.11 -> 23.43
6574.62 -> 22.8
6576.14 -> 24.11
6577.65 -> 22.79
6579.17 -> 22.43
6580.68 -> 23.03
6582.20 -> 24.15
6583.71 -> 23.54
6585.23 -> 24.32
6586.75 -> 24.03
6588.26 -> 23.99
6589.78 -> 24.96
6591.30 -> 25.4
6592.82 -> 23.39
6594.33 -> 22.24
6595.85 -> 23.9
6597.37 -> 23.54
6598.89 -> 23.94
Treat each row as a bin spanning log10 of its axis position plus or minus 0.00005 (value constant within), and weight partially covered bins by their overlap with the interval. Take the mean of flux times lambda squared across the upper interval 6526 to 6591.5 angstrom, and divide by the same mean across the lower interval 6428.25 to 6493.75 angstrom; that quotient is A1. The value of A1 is 1.01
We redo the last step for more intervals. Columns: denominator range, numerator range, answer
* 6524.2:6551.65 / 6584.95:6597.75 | 1.01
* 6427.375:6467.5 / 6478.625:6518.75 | 1.03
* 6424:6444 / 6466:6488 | 1.01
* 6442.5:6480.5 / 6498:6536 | 1.03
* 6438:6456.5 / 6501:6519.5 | 1.04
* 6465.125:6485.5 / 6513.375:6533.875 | 1.03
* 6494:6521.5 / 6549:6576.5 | 0.96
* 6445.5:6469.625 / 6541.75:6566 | 0.97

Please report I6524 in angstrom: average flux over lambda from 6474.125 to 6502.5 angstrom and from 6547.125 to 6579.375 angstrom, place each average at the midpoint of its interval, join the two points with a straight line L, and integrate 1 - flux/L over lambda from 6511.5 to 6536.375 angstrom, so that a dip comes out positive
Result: -1.19 angstrom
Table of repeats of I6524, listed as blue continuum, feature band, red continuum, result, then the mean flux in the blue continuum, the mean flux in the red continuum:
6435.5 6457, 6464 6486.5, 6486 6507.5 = -0.20 angstrom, 23.9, 23.9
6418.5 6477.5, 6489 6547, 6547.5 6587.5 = -2.01 angstrom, 24.1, 23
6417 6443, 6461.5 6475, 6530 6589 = 0.10 angstrom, 24.4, 23.4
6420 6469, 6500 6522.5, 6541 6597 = -0.67 angstrom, 24.2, 23.3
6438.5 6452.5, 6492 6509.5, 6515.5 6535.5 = 0.38 angstrom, 23.8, 24.6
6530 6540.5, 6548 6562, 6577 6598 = 0.36 angstrom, 24.4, 23.7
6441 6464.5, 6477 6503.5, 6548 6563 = -0.39 angstrom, 24.1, 22.8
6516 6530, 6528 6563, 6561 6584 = 0.01 angstrom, 24.6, 22.5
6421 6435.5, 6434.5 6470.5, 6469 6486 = 0.64 angstrom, 24.6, 24.2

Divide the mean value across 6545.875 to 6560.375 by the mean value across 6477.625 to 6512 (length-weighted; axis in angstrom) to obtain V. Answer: 1.0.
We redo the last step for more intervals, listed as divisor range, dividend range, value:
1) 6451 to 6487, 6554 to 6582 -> 0.94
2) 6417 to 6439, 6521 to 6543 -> 1.00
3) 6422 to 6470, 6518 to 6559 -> 1.00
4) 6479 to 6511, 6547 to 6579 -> 0.95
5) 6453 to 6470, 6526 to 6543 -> 1.01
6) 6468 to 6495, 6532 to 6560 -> 0.99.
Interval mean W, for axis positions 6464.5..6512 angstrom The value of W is 24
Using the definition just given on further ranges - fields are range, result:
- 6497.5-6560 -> 24.1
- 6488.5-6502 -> 23.8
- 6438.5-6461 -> 24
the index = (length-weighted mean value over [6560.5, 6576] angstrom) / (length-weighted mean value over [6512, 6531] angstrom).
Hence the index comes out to 0.89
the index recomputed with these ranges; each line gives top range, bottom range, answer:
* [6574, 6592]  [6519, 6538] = 0.98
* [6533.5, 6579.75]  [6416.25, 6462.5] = 0.96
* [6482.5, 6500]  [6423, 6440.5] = 0.99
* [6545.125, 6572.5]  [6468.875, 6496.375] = 0.94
